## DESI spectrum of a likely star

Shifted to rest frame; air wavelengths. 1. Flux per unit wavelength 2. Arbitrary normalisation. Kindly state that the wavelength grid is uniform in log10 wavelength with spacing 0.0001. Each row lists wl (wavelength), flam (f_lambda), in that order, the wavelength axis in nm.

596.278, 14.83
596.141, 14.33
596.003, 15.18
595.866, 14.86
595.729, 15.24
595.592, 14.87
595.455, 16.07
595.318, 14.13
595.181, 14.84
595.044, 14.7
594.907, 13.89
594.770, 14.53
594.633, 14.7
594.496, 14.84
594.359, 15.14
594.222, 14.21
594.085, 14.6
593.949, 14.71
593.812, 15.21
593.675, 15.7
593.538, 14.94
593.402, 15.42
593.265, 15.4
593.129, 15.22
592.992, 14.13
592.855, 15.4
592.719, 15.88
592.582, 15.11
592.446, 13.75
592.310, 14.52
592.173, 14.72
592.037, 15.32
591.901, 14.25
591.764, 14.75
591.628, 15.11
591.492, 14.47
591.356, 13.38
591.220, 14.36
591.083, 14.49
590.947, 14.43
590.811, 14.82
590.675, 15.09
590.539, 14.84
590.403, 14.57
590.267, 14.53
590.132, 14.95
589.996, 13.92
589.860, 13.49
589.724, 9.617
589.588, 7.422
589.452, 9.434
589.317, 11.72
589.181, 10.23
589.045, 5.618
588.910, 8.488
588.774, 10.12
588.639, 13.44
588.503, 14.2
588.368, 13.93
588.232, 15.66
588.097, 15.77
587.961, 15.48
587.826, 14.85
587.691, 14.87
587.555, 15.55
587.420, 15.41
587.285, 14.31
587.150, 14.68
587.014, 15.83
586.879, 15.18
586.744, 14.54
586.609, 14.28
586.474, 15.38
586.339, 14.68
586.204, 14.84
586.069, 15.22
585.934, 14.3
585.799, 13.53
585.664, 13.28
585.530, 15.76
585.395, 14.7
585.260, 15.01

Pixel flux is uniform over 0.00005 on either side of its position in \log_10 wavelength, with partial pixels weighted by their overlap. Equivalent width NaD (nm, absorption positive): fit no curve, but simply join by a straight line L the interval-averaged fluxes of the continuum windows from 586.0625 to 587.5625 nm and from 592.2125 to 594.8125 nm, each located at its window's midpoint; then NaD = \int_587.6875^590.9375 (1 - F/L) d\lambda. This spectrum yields 0.47 nm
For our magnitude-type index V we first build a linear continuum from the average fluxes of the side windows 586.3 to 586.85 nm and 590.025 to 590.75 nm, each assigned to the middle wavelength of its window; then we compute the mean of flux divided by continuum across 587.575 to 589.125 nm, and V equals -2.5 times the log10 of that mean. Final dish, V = 0.14 mag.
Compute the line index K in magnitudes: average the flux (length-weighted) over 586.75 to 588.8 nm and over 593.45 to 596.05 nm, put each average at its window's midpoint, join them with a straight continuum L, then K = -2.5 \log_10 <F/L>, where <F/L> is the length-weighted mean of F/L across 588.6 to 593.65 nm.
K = 0.102 mag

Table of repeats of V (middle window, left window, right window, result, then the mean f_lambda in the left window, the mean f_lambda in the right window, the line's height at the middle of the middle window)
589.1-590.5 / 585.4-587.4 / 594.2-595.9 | 0.225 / 14.7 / 14.8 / 14.7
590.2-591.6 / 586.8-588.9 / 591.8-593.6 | 0.017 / 14.4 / 14.9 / 14.7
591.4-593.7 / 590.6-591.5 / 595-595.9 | -0.022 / 14.4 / 15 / 14.6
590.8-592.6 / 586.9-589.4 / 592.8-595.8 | -0.020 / 13.3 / 14.9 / 14.2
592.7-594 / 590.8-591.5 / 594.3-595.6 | -0.046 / 14.3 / 14.8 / 14.6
